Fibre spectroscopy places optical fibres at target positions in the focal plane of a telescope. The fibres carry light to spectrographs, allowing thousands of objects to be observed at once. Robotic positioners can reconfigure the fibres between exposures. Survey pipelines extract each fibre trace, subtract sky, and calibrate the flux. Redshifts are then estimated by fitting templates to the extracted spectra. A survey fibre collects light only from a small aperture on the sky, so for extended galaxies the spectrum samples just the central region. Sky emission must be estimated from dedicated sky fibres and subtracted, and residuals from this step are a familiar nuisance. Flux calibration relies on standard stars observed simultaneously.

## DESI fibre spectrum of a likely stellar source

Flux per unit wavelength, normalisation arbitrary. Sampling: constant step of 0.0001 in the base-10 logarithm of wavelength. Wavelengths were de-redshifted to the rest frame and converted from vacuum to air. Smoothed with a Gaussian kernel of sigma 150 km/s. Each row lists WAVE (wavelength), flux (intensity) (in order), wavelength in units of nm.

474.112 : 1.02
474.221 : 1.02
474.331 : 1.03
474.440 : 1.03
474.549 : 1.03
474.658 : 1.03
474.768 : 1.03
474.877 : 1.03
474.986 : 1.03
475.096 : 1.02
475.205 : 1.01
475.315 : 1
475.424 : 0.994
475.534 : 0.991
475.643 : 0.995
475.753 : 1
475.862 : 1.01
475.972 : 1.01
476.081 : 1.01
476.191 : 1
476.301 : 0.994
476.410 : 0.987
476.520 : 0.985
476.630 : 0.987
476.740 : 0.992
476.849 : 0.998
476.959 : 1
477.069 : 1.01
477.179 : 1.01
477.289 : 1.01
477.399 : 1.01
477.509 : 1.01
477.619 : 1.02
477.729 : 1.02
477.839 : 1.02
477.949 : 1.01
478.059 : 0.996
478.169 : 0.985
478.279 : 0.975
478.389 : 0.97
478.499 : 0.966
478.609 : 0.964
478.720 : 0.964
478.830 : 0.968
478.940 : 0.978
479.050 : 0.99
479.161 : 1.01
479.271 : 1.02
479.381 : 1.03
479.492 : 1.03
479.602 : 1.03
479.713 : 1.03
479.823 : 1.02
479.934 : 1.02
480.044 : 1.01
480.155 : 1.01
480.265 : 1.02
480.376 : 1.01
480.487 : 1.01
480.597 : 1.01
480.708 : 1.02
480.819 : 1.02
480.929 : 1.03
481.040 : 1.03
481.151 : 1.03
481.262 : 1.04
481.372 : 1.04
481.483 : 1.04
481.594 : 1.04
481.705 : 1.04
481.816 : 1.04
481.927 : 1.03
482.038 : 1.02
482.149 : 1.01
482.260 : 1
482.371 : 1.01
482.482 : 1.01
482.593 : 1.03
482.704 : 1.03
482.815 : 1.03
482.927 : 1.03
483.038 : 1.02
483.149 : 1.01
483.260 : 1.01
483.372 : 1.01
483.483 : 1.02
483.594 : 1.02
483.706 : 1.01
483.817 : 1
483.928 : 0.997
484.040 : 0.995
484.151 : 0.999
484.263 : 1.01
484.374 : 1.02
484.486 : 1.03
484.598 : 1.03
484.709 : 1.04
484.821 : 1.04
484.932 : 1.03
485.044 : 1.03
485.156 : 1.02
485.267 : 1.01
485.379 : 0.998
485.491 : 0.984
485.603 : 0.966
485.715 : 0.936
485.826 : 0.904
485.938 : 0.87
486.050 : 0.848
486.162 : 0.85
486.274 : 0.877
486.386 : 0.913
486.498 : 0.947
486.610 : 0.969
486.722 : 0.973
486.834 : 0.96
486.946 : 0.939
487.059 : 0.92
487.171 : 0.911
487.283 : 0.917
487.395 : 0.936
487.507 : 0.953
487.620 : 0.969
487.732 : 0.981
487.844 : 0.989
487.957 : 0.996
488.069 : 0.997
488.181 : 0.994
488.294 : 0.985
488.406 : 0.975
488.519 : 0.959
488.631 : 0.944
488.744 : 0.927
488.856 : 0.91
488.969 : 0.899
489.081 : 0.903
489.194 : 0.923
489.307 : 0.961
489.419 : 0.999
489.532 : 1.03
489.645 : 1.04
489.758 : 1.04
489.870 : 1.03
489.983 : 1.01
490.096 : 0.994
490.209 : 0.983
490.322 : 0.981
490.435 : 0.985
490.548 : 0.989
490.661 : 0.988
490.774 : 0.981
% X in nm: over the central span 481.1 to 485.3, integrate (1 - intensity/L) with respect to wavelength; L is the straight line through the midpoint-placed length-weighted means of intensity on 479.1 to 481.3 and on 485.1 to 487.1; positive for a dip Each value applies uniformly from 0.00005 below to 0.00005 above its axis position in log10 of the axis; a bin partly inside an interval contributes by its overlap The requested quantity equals -0.19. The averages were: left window 1.02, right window 0.938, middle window 1.02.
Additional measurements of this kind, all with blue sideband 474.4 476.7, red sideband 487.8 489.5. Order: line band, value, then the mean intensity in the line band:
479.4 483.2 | -0.14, 1.02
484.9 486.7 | 0.04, 0.946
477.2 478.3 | -0.01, 1.01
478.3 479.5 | 0.01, 0.988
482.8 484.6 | -0.07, 1.01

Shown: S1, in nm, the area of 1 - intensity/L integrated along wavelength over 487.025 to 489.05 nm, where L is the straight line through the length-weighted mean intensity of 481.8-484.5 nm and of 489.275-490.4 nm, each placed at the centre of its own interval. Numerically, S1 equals 0.11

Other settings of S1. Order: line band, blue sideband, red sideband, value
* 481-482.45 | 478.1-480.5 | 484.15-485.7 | -0.03 nm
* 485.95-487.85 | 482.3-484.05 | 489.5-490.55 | 0.15 nm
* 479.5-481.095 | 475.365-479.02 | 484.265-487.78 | -0.06 nm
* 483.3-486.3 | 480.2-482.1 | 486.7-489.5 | 0.01 nm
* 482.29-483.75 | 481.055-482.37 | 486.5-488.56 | -0.01 nm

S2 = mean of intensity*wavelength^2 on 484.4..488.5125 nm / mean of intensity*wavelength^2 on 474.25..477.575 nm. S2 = 1.00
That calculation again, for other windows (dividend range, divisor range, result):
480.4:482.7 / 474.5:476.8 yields 1.04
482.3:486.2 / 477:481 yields 1.01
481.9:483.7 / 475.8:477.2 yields 1.05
